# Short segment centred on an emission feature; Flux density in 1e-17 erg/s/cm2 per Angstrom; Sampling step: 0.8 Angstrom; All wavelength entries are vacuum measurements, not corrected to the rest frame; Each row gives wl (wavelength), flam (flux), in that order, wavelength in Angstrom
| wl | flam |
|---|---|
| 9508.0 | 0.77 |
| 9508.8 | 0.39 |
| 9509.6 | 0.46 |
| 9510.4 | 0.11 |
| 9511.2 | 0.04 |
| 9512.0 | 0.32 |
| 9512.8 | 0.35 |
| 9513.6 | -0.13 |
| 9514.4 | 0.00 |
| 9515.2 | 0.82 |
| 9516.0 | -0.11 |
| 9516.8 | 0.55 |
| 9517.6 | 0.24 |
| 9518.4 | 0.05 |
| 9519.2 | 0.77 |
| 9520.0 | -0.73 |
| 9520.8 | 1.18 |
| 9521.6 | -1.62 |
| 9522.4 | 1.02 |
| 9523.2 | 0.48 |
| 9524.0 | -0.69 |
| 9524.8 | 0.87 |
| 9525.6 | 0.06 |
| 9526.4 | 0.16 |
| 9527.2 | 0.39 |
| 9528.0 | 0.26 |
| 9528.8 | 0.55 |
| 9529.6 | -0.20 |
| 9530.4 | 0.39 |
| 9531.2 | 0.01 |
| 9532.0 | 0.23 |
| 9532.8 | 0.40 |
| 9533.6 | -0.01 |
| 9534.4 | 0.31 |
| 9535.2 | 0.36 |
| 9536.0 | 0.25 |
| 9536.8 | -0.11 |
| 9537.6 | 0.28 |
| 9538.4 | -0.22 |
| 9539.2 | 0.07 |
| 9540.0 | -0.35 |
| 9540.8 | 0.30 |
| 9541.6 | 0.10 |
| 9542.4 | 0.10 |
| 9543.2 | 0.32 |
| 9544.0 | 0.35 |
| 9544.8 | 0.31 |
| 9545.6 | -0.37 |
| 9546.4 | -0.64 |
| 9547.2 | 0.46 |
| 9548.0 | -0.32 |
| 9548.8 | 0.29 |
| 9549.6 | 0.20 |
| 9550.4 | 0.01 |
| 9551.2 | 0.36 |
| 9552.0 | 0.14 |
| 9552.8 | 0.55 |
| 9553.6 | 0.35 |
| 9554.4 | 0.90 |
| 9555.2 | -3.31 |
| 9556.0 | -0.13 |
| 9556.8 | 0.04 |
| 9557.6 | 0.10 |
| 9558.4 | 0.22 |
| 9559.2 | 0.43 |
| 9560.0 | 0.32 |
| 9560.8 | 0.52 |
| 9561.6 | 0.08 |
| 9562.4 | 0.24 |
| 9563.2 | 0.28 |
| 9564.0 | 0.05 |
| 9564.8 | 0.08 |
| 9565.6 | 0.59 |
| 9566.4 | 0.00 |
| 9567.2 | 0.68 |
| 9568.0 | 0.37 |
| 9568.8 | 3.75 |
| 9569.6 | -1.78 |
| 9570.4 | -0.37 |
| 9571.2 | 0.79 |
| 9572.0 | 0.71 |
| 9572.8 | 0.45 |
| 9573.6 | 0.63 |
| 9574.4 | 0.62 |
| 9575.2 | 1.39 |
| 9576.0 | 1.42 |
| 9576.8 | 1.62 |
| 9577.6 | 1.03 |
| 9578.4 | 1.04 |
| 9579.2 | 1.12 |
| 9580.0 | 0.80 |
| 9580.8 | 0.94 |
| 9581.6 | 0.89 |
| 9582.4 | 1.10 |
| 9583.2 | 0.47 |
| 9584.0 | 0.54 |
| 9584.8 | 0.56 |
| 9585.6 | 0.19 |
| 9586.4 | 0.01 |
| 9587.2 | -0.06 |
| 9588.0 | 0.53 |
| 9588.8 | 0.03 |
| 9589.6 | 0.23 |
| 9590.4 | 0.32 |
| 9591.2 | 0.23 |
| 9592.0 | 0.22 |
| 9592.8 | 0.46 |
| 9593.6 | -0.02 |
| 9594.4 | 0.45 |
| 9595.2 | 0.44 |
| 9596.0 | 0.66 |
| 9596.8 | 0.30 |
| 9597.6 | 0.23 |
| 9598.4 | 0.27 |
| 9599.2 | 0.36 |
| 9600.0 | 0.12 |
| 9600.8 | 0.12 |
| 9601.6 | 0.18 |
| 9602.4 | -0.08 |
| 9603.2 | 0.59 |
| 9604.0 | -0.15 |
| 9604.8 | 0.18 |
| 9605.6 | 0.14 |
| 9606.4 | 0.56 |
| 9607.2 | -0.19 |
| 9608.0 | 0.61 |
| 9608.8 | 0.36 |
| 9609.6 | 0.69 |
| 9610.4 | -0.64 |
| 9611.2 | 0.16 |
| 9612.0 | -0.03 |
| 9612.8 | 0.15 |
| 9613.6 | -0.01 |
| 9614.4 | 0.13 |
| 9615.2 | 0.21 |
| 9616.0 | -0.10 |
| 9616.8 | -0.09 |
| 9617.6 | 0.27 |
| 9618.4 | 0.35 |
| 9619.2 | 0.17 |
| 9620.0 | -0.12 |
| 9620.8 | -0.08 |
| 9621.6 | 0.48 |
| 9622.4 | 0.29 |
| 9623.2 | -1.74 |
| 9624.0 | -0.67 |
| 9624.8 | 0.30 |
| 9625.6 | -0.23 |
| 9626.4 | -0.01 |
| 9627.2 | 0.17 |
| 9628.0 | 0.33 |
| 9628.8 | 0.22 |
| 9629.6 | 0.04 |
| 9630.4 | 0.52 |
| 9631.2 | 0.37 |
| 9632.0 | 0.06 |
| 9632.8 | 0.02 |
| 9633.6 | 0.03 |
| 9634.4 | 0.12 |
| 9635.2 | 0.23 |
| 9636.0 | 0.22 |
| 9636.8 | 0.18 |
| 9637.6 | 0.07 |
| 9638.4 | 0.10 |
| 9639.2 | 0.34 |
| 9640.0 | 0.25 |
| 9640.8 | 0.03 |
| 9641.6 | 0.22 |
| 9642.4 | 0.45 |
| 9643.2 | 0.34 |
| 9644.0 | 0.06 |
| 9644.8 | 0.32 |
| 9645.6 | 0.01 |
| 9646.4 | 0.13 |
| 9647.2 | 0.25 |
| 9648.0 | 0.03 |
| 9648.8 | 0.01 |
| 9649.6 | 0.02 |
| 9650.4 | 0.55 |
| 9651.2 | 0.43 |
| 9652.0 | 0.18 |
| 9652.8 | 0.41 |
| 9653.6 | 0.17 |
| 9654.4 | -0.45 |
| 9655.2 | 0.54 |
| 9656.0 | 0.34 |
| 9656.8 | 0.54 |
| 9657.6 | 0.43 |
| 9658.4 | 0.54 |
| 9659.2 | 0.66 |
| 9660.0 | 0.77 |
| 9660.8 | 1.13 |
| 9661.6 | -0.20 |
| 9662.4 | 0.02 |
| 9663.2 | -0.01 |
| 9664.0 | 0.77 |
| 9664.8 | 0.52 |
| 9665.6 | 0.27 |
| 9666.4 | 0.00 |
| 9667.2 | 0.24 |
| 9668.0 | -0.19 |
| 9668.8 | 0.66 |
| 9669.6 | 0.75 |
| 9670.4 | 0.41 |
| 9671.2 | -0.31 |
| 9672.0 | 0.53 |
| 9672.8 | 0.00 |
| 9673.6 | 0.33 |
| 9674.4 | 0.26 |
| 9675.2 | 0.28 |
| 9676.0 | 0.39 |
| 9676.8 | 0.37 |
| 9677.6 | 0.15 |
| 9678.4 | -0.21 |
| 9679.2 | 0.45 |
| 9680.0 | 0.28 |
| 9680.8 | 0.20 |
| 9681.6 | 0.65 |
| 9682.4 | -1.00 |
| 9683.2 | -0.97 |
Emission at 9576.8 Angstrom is H-beta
